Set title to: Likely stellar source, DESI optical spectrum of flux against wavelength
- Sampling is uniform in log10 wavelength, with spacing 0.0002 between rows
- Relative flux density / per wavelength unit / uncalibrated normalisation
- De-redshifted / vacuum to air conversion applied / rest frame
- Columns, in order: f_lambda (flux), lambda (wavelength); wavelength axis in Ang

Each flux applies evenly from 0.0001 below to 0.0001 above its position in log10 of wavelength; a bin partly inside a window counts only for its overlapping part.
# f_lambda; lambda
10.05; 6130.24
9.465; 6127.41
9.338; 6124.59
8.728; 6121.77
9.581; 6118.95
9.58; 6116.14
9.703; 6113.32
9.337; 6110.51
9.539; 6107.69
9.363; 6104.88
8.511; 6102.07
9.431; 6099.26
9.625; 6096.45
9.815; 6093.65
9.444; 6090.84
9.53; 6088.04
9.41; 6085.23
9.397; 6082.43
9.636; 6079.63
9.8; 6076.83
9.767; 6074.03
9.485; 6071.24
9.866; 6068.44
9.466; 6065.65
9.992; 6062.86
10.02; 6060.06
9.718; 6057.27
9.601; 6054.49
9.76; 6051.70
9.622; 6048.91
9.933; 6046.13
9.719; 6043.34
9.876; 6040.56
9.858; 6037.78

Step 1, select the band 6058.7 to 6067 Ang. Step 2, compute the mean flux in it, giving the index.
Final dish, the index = 9.82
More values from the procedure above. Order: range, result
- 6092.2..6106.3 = 9.35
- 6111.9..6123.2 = 9.4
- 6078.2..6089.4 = 9.49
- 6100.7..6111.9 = 9.19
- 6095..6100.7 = 9.53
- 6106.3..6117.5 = 9.53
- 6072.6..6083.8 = 9.65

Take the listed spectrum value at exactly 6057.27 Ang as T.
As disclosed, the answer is 9.718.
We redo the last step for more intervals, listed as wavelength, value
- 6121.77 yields 8.728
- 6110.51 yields 9.337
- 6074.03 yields 9.767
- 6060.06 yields 10.02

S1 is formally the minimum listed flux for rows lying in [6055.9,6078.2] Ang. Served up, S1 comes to 9.466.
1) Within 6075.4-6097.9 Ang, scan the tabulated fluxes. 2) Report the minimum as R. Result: 9.397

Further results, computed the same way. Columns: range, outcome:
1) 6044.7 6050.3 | 9.622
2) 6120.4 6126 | 8.728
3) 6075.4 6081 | 9.636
